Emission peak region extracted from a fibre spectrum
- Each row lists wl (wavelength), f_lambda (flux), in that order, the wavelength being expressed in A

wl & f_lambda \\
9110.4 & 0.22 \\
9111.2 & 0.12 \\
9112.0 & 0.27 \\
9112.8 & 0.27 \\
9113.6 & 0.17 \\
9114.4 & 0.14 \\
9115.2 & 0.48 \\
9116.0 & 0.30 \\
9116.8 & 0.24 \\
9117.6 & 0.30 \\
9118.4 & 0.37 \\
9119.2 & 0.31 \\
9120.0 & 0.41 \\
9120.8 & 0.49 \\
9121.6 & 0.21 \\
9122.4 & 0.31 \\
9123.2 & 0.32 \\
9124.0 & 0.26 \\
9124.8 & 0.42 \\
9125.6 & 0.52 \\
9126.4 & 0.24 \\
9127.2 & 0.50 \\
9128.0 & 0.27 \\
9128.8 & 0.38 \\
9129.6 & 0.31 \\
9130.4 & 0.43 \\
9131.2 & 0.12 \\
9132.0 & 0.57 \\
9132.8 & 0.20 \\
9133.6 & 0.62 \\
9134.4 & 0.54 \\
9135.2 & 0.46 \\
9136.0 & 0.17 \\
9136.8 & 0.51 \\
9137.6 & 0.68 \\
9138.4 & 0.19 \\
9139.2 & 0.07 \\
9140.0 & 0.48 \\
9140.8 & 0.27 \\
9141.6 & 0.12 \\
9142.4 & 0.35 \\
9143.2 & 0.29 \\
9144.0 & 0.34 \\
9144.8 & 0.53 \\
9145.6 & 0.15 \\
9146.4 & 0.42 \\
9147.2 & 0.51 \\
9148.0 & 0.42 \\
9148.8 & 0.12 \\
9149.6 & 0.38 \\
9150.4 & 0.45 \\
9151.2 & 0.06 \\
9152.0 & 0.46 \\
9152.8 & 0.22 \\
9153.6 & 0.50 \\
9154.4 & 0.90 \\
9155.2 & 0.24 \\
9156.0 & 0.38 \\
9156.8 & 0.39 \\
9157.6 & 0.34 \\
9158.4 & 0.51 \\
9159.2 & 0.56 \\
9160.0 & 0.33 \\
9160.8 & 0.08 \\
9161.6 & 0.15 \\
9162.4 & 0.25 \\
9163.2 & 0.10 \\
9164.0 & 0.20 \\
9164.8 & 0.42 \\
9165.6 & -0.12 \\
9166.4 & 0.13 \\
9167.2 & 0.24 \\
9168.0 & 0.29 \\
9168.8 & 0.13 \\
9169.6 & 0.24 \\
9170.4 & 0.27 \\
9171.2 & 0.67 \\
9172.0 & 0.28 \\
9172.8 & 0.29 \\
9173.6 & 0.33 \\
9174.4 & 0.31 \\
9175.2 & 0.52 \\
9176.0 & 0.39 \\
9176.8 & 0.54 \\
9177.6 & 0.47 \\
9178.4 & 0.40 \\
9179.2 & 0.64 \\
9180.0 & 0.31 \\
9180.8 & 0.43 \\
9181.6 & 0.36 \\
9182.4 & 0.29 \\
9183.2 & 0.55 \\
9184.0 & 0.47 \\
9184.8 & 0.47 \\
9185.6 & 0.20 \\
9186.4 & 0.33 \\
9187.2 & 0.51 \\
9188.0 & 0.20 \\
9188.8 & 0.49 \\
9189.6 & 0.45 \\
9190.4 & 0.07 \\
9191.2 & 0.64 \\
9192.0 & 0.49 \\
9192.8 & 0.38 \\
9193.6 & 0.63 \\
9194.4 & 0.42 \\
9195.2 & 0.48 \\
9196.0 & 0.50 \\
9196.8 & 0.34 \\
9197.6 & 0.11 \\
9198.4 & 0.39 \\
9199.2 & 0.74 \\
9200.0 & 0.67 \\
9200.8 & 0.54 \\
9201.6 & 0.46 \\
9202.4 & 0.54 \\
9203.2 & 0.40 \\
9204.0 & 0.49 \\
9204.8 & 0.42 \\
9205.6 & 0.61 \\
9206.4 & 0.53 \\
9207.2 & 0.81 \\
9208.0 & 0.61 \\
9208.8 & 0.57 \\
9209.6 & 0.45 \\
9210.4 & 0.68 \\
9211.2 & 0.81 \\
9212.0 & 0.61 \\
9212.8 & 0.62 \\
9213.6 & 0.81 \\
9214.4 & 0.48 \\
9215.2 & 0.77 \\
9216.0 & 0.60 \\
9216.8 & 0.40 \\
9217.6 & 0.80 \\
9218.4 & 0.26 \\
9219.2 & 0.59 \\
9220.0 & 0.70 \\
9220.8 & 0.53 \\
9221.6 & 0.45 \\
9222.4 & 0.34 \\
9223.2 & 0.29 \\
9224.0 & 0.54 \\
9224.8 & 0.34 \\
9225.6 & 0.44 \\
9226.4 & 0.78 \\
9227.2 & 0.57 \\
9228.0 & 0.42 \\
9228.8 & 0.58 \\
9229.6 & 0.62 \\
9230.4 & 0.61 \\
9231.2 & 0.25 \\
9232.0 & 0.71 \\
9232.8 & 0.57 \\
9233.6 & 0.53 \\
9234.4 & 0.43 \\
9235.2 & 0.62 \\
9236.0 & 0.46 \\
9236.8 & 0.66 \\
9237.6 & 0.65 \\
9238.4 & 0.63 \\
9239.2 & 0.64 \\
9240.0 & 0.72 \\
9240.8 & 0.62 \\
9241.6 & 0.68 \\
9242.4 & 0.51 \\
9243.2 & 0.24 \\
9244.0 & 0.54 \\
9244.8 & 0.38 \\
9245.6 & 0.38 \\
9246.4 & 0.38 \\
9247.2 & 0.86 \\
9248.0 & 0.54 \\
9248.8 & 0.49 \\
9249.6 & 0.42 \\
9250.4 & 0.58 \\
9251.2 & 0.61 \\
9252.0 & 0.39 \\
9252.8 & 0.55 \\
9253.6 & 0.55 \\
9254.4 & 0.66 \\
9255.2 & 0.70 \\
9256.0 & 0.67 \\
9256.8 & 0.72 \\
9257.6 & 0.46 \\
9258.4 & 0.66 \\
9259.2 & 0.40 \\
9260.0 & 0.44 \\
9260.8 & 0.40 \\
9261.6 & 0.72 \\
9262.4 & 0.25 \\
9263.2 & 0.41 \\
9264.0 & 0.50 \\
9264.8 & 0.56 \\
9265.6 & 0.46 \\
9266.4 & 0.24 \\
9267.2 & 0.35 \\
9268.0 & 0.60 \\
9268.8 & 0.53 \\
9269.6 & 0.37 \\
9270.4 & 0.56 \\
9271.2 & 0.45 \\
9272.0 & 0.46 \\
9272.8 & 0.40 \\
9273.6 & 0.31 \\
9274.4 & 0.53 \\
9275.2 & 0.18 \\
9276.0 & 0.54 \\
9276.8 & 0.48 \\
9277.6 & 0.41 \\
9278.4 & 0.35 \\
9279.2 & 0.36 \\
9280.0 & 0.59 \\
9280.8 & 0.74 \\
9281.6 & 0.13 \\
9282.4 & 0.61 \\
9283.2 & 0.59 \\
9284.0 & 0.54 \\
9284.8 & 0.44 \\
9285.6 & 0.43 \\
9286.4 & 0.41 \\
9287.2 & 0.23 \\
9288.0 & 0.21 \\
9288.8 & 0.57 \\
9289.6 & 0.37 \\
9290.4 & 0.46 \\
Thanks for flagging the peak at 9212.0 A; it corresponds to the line Mg II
